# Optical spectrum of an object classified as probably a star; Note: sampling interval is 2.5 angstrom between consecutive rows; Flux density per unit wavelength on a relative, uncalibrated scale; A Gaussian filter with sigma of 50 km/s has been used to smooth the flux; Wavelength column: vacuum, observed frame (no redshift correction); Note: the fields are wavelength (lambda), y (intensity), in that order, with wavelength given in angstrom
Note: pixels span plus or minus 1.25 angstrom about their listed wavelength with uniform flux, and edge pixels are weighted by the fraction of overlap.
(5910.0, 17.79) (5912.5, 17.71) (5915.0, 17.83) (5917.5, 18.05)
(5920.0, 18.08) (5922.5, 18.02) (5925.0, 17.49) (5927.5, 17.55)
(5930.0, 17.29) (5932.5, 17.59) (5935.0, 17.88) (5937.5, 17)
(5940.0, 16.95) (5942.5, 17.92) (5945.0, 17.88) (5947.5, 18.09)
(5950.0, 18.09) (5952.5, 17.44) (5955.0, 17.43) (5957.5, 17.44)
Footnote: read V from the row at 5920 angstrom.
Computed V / 18.08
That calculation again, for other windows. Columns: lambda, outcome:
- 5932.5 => 17.59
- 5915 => 17.83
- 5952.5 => 17.44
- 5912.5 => 17.71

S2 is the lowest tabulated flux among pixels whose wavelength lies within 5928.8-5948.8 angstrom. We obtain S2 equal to 16.95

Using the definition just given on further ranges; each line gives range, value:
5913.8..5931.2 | 17.29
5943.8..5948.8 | 17.88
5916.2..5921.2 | 18.05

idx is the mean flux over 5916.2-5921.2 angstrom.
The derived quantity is 18.1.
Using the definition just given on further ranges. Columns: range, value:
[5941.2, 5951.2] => 18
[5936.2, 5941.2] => 17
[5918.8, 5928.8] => 17.8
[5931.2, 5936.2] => 17.7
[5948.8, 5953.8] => 17.8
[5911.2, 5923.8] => 17.9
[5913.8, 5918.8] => 17.9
